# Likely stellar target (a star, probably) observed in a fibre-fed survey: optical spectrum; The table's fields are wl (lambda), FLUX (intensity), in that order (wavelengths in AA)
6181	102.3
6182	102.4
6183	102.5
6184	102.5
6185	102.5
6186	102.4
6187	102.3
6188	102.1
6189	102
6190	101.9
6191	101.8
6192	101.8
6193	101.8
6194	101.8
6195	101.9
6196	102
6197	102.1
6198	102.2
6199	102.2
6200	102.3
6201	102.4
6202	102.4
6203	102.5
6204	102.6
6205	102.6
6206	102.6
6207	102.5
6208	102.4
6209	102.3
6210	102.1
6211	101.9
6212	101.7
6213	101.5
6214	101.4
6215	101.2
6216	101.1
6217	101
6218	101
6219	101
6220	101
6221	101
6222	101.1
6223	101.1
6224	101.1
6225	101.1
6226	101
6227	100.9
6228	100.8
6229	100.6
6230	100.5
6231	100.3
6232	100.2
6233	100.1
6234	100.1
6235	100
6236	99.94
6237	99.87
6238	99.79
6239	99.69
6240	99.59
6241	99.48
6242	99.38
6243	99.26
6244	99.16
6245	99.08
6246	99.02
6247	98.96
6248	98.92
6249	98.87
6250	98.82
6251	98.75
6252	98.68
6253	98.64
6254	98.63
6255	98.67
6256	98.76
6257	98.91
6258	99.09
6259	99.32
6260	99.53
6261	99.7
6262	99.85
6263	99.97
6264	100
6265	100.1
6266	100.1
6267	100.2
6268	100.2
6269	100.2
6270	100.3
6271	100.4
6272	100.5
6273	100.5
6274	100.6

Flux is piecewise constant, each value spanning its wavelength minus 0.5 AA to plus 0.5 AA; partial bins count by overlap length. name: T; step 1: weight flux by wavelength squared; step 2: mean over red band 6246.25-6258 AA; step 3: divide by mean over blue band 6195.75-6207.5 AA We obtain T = 0.98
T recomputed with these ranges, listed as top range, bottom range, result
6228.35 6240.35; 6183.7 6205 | 0.99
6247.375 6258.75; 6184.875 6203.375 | 0.99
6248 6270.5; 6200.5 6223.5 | 0.99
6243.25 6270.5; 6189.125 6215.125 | 0.99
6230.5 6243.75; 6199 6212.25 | 0.99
